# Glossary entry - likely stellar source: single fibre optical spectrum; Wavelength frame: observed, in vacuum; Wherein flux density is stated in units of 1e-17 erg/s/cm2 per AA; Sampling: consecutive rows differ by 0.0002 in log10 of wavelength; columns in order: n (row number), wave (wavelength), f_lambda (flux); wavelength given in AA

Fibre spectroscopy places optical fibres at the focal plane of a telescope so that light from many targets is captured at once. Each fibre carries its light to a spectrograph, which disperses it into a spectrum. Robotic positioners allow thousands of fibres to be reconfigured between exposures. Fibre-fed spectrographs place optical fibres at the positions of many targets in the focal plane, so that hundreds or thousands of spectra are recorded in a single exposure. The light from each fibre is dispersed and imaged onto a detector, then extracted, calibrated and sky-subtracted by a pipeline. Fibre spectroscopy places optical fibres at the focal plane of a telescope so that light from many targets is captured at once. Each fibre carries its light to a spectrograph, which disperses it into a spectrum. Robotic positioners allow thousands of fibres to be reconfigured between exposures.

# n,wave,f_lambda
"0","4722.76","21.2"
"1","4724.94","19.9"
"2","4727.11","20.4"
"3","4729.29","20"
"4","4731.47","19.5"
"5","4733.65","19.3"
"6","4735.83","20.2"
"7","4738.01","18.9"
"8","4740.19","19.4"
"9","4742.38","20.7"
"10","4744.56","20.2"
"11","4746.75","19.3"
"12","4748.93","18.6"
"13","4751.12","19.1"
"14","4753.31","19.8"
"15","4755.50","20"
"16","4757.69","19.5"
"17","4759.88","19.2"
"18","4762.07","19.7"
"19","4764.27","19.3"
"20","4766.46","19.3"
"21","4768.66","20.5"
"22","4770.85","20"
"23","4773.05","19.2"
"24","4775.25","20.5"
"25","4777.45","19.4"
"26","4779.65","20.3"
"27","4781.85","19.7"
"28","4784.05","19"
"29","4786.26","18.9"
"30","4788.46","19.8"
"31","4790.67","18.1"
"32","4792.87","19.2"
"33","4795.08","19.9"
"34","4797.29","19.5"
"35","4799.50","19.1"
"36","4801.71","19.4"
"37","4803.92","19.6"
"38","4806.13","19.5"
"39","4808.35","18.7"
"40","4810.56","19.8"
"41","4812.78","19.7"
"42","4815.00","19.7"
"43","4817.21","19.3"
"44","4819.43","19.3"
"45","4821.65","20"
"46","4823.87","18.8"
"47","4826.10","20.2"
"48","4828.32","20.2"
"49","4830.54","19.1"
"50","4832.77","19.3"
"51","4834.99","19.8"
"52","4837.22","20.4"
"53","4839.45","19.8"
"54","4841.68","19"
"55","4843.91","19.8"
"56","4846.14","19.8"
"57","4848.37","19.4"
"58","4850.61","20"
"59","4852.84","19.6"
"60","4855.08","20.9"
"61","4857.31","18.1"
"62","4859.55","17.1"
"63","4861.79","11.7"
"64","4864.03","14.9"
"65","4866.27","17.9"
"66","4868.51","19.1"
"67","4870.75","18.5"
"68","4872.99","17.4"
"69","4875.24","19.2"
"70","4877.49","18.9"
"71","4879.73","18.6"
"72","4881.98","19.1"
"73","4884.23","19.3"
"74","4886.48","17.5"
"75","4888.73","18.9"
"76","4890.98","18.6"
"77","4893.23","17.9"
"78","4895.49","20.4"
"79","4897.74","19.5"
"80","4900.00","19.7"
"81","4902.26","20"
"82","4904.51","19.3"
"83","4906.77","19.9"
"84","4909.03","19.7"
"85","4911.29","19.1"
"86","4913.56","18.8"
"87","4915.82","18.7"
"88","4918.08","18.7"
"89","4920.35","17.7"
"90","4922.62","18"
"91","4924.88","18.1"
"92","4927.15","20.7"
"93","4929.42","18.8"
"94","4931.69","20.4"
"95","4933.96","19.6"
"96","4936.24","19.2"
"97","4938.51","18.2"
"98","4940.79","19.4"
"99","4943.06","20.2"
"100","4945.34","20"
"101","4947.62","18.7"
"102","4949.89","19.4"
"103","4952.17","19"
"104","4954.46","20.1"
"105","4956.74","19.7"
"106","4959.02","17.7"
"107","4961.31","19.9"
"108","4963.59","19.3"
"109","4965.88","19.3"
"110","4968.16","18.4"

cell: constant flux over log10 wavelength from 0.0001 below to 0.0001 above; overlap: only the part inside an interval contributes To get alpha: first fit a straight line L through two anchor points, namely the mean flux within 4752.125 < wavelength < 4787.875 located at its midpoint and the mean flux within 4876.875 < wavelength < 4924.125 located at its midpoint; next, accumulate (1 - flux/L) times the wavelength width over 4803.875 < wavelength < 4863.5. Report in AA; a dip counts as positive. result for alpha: 0.5 AA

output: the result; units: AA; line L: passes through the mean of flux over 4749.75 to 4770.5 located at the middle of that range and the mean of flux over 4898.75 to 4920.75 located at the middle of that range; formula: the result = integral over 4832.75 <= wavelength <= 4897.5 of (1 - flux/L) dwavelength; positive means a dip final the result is 2.3 AA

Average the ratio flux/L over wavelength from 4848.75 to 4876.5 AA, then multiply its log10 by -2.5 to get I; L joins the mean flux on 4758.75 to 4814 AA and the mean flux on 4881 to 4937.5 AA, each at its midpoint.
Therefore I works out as 0.08 mag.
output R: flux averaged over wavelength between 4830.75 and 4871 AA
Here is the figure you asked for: 18.6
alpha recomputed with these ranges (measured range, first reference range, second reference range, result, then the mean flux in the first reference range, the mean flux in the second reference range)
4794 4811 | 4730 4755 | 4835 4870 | -0.4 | 19.6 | 18.5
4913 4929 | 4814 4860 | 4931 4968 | 0.6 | 19.5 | 19.3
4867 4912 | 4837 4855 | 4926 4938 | 1.6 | 19.8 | 19.7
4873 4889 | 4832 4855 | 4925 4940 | 0.7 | 19.7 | 19.4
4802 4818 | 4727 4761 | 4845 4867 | -0.7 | 19.6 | 17.9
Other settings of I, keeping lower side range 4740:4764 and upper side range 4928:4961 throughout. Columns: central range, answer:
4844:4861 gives 0.02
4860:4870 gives 0.21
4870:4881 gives 0.05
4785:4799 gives 0.02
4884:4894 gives 0.06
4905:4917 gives 0.01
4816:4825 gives 0.01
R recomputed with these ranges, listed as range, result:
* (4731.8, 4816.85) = 19.5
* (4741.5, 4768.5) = 19.6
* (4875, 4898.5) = 18.9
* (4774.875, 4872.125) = 19.1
